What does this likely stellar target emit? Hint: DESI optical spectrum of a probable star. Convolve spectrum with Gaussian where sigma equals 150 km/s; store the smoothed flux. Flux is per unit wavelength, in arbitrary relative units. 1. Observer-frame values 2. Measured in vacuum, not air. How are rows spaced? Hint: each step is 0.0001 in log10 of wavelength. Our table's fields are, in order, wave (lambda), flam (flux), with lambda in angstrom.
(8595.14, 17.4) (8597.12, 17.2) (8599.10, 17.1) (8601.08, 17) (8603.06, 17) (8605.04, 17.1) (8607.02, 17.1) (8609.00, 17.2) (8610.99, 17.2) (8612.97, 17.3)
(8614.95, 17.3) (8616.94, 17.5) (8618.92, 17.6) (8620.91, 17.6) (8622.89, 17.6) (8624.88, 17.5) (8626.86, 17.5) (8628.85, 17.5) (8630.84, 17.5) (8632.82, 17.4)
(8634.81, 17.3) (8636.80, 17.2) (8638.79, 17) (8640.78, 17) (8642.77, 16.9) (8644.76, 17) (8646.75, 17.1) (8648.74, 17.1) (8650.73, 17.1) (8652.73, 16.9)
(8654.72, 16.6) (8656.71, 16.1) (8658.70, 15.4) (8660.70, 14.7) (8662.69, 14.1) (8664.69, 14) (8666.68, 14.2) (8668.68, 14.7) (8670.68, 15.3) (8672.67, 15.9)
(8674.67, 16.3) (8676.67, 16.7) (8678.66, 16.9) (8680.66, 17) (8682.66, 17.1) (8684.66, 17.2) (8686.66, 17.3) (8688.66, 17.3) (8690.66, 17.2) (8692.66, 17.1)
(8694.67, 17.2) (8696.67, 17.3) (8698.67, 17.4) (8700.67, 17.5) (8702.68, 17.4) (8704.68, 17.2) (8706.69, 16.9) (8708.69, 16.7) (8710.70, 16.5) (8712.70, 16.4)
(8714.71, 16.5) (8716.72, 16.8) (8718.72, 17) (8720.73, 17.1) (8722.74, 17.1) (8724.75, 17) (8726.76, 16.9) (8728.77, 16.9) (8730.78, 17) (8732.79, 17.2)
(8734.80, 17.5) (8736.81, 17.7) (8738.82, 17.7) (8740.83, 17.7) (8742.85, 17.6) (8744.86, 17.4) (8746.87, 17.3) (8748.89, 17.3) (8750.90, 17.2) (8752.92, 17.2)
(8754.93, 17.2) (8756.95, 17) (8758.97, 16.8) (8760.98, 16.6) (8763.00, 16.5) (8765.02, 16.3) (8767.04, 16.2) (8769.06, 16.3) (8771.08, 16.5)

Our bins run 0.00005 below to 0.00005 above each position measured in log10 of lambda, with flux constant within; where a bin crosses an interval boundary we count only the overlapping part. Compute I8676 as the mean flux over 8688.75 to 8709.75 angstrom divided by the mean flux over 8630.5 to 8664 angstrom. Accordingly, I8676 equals 1.04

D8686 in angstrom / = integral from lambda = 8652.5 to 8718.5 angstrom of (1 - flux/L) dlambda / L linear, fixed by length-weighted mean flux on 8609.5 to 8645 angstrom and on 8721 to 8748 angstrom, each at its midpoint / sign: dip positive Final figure 3.4 angstrom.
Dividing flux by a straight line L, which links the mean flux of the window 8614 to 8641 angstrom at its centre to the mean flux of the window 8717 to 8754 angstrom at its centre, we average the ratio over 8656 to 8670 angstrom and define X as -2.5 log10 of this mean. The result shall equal 0.179 mag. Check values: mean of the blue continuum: 17.4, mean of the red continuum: 17.3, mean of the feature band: 14.7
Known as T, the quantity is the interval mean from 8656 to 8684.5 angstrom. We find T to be 15.6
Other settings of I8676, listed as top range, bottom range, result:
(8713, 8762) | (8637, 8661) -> 1.03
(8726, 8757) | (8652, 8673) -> 1.14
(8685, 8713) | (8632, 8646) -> 1.00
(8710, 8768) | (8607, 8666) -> 1.01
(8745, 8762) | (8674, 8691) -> 1.00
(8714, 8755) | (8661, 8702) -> 1.05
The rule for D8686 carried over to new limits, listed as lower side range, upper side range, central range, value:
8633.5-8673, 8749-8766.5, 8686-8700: -0.75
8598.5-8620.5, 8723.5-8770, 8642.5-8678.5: 2.67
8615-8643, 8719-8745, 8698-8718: 0.44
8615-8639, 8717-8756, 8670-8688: 0.71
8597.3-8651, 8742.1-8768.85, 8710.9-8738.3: 0.02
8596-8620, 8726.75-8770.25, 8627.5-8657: 0.18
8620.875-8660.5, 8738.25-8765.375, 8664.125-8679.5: 1.37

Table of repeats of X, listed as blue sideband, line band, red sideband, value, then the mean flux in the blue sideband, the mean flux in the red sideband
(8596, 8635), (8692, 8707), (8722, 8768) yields -0.005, 17.3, 17.1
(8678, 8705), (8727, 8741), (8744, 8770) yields -0.023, 17.2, 16.9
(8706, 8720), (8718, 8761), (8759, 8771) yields -0.042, 16.7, 16.4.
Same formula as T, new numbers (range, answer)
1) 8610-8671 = 16.6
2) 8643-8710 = 16.5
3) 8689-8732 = 17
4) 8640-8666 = 16.1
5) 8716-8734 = 17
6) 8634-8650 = 17.1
